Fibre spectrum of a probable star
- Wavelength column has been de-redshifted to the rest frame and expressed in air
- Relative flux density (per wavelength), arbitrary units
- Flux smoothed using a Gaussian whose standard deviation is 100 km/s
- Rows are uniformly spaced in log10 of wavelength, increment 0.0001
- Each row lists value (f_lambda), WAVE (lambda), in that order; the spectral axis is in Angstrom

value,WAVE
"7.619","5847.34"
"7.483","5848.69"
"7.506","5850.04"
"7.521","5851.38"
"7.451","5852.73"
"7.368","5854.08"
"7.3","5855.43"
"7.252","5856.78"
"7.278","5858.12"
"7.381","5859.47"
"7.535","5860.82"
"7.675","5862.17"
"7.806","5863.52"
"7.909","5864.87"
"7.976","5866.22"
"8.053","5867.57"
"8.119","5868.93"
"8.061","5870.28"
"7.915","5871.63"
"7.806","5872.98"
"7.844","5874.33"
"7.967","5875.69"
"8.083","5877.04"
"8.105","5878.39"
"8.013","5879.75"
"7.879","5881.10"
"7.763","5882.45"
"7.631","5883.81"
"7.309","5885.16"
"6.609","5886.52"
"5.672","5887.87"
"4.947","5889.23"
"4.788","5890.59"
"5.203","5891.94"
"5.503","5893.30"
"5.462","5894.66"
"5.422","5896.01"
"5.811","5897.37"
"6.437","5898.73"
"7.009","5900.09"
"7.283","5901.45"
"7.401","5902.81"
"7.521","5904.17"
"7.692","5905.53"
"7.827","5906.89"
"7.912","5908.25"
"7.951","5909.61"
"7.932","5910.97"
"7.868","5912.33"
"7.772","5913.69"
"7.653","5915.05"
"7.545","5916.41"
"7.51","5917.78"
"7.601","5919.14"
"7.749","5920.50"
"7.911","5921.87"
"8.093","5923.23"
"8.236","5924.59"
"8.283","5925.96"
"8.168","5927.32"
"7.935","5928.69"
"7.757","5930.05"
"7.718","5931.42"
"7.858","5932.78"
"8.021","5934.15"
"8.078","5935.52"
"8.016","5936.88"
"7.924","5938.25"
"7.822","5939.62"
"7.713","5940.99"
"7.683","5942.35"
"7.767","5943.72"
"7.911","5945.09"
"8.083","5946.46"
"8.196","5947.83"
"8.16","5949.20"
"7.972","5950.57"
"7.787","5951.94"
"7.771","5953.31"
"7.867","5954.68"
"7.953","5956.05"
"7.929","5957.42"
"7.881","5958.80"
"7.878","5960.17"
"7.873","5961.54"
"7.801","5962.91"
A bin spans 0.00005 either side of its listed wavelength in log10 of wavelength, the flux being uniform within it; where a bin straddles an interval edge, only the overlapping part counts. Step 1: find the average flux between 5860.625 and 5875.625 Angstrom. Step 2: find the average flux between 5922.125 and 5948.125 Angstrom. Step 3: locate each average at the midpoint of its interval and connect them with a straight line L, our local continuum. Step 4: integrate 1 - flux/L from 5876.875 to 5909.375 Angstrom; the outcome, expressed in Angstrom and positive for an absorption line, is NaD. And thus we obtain 4.6 Angstrom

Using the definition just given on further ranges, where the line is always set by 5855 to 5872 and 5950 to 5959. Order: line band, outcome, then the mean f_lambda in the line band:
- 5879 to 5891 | 1.5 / 6.78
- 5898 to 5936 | 0.4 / 7.74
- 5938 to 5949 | -0.1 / 7.9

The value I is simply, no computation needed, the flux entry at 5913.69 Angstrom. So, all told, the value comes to 7.772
